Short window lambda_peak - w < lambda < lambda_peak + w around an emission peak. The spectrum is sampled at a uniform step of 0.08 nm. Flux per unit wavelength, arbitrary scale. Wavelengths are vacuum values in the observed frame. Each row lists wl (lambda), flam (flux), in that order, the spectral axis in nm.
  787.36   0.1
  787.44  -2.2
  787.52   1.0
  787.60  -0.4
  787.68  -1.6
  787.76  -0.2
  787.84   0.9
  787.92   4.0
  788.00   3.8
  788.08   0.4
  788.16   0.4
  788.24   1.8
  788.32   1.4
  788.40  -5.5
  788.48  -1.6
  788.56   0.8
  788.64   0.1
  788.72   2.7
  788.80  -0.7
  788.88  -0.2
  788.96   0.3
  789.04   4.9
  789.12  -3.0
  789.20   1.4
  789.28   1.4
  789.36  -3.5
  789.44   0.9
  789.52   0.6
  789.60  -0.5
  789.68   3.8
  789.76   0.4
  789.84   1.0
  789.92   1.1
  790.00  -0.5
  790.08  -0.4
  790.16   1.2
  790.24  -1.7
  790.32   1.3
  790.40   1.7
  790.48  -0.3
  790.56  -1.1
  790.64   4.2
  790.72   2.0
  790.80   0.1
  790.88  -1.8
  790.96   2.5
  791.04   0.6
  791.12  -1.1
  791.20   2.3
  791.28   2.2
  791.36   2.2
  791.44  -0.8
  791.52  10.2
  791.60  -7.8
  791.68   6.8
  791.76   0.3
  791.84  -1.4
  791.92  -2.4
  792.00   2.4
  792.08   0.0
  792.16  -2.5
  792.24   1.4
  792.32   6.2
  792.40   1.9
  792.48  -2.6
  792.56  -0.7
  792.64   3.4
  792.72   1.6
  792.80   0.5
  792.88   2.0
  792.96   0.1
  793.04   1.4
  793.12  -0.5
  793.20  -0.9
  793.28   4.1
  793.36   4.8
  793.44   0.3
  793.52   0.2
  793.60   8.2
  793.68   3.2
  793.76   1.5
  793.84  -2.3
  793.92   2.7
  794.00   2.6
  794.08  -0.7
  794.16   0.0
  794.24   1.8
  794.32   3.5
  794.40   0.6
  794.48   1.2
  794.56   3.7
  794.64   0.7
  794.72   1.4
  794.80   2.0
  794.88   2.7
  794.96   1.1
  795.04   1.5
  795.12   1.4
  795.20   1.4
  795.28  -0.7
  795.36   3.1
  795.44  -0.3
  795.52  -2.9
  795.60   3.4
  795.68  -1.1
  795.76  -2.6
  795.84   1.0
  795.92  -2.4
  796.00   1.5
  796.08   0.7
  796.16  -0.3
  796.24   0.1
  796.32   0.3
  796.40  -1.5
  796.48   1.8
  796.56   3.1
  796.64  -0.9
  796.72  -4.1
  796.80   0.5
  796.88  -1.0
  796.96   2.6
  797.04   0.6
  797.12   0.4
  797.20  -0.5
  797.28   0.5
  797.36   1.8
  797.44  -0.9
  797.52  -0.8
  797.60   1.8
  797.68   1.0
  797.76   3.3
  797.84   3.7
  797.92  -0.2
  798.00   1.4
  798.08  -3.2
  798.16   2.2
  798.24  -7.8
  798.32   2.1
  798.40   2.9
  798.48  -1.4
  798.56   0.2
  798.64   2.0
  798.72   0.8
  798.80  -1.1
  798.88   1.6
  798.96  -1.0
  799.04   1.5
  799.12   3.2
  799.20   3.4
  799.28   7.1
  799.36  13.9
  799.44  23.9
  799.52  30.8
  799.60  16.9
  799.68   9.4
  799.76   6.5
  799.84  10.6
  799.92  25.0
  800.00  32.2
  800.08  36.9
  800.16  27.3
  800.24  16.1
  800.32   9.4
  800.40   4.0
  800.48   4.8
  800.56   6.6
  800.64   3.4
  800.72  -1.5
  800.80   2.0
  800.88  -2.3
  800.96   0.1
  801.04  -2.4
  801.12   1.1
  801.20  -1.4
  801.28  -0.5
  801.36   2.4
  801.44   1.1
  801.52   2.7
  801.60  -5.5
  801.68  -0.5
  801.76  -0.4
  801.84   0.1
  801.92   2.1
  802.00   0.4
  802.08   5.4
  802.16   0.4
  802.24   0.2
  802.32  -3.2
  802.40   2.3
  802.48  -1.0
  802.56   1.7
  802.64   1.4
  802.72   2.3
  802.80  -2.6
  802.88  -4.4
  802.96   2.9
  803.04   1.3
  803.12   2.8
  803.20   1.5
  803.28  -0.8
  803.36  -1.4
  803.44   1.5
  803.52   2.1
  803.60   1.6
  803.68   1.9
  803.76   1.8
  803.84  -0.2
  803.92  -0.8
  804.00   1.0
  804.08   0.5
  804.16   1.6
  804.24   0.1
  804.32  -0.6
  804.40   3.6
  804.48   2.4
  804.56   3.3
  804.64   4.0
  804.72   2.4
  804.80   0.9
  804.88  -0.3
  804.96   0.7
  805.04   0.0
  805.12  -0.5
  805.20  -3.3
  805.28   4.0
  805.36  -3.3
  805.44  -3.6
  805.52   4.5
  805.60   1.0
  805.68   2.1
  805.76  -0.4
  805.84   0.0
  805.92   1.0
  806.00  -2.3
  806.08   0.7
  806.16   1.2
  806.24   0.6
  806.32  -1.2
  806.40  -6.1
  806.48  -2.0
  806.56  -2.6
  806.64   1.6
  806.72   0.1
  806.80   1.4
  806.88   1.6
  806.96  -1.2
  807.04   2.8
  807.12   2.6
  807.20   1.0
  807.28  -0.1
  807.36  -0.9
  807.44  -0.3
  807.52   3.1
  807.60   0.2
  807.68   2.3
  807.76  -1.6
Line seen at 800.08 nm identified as [O II] 3727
